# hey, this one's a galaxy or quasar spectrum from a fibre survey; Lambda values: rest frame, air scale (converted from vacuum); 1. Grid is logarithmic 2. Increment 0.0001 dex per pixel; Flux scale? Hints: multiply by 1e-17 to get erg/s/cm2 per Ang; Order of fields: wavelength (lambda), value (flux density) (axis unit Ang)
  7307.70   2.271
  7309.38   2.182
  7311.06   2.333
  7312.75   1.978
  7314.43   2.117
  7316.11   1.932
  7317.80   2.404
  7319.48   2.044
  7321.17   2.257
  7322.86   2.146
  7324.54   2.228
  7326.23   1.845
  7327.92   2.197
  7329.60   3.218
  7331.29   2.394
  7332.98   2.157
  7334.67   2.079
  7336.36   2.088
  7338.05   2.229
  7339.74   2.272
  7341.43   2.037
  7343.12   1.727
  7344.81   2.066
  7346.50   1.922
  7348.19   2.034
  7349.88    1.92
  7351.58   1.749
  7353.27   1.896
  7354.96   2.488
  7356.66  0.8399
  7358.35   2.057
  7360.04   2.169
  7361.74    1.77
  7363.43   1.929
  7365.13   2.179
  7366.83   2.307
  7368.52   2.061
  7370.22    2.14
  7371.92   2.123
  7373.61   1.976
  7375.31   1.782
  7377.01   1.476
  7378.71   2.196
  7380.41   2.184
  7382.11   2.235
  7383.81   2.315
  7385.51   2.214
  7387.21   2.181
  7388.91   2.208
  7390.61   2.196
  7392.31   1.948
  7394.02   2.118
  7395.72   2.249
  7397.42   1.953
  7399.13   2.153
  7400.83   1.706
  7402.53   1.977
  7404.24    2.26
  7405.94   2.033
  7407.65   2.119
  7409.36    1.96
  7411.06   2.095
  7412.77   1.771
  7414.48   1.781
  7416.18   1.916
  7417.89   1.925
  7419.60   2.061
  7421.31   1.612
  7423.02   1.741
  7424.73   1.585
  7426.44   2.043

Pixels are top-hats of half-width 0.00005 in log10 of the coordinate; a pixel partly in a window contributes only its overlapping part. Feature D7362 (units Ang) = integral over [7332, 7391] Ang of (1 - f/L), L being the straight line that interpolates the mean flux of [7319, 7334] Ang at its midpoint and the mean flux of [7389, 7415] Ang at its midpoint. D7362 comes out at 3.46 Ang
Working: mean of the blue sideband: 2.28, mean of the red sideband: 2.03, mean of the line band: 2.03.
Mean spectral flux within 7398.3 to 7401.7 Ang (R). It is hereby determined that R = 1.93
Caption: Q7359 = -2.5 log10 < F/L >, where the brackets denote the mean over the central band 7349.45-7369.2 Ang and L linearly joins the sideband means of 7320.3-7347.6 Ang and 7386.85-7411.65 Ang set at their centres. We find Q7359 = 0.10 mag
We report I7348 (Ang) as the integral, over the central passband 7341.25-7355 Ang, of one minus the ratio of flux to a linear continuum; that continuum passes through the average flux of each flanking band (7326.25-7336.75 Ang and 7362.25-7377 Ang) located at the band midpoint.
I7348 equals 1.5 Ang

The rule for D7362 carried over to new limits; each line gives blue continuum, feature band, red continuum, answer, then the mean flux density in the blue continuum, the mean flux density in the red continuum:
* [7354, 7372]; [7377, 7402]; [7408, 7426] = -2.3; 2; 1.86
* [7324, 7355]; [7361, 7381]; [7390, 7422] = 0.5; 2.12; 1.99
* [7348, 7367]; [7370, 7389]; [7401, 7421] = -1.3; 1.93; 1.97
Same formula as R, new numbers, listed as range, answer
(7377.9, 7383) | 2.21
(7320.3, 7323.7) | 2.2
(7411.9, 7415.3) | 1.77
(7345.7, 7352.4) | 1.91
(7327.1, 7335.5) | 2.41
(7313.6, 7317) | 2.03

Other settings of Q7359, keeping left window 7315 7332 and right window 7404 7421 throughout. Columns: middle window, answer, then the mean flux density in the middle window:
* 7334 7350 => 0.08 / 2.04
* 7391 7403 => 0.00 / 2.02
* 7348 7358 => 0.19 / 1.82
